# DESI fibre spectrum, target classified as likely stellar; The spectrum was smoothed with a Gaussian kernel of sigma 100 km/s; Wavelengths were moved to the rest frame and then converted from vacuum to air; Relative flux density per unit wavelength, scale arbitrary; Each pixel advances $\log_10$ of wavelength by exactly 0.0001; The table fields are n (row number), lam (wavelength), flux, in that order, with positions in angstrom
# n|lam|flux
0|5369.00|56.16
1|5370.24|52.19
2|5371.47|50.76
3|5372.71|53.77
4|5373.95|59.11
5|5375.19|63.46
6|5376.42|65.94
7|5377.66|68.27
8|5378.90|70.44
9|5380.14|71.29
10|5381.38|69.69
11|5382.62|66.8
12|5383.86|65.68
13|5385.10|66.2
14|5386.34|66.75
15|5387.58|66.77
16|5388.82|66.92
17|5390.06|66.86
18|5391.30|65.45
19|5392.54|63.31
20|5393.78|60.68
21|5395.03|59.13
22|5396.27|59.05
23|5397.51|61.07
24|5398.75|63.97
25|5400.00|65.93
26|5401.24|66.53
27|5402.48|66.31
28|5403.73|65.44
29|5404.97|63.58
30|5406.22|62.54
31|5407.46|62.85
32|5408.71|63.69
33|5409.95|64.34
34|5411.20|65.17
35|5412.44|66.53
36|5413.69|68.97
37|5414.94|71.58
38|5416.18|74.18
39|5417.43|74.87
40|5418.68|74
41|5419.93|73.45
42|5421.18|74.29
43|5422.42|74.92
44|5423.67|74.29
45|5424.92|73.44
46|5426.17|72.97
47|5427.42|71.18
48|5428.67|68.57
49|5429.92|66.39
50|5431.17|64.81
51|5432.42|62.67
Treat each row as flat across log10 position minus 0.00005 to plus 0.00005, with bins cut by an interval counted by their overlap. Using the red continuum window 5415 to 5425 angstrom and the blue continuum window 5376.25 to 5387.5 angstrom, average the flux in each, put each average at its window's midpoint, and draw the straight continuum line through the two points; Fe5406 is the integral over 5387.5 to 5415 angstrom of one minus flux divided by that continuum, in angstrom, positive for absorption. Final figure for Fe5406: 2.5 angstrom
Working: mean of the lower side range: 67.9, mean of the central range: 64.5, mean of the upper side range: 74.1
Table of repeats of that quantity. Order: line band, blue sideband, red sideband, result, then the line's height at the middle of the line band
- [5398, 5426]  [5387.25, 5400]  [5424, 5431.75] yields -0.8 angstrom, 66.8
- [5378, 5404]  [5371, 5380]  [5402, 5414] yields -0.8 angstrom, 63.5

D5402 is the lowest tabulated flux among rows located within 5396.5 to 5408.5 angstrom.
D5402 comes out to 61.07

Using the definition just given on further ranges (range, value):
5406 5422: 62.54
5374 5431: 59.05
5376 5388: 65.68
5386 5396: 59.13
